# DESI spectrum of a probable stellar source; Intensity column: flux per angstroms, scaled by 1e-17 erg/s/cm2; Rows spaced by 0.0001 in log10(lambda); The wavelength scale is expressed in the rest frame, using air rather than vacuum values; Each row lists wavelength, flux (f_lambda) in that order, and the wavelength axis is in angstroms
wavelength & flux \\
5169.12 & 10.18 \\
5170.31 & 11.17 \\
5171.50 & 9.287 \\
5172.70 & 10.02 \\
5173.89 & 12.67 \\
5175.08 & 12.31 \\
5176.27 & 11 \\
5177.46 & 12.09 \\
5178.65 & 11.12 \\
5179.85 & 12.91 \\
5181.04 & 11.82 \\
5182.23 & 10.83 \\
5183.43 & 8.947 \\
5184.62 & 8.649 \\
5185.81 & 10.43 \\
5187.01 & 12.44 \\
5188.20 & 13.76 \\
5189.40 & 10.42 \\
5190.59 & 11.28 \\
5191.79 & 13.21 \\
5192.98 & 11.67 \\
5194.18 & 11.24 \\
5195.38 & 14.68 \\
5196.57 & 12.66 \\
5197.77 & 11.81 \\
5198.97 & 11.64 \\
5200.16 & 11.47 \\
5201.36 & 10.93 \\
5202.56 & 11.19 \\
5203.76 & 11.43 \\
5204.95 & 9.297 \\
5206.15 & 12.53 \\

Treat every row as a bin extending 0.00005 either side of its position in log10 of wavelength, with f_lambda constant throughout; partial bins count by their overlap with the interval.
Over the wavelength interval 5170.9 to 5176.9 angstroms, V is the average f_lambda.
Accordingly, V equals 11.1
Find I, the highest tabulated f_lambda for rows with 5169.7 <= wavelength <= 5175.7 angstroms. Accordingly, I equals 12.67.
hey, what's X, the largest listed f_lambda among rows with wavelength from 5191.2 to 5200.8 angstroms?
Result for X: 14.68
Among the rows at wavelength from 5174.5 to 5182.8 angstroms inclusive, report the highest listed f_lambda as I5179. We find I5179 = 12.91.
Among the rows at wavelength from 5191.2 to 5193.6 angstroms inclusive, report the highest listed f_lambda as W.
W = 13.21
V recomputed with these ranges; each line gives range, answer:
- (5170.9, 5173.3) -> 9.63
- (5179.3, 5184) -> 11.1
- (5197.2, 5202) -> 11.5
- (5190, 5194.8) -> 11.8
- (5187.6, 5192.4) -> 12.2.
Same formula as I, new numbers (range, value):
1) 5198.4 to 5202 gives 11.64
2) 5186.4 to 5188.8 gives 13.76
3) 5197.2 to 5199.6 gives 11.81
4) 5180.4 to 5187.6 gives 12.44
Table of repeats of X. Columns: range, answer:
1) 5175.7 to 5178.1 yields 12.09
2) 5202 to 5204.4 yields 11.43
